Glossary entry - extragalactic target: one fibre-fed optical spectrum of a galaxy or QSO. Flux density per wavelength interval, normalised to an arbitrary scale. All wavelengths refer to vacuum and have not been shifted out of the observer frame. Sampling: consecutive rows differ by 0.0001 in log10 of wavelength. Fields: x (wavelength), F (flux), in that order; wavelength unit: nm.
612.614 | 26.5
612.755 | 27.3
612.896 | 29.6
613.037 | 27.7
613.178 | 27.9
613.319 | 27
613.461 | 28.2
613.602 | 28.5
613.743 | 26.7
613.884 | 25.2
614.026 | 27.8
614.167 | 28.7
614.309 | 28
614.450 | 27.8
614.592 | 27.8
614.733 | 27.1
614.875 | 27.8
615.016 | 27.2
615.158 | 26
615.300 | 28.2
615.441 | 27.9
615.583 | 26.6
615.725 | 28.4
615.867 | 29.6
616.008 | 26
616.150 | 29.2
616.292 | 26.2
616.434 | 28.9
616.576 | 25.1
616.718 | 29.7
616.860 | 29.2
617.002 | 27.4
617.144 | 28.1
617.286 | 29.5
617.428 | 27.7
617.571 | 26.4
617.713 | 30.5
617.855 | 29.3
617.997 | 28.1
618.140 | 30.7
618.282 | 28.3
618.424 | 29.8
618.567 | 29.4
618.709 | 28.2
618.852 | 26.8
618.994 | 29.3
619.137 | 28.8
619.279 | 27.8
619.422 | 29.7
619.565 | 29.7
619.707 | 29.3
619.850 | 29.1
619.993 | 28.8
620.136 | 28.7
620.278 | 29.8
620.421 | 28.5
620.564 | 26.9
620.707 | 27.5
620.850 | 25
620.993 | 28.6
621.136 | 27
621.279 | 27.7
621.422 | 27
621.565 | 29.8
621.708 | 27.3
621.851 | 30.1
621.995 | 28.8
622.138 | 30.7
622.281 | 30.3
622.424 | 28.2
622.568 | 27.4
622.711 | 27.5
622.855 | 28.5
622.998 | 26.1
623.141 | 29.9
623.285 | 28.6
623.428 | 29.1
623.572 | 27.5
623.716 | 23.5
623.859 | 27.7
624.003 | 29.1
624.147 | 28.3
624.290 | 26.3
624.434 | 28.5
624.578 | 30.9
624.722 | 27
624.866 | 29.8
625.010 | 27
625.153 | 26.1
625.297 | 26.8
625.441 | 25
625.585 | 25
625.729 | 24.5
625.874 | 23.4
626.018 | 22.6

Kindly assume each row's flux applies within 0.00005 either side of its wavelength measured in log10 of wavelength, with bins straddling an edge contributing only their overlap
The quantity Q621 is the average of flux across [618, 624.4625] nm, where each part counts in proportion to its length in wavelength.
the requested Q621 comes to 28.3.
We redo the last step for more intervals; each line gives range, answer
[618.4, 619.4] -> 28.6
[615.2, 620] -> 28.4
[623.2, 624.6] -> 27.9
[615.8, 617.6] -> 28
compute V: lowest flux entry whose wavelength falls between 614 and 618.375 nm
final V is 25.1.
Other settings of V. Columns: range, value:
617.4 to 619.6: 26.4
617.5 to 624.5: 23.5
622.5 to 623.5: 26.1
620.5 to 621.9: 25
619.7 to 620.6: 26.9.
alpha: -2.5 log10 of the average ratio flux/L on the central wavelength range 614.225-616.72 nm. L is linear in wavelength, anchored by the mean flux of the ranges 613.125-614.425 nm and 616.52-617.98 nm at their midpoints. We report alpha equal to 0.01 mag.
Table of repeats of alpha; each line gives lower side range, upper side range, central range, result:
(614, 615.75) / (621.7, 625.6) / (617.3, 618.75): -0.04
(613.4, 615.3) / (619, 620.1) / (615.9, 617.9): 0.00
